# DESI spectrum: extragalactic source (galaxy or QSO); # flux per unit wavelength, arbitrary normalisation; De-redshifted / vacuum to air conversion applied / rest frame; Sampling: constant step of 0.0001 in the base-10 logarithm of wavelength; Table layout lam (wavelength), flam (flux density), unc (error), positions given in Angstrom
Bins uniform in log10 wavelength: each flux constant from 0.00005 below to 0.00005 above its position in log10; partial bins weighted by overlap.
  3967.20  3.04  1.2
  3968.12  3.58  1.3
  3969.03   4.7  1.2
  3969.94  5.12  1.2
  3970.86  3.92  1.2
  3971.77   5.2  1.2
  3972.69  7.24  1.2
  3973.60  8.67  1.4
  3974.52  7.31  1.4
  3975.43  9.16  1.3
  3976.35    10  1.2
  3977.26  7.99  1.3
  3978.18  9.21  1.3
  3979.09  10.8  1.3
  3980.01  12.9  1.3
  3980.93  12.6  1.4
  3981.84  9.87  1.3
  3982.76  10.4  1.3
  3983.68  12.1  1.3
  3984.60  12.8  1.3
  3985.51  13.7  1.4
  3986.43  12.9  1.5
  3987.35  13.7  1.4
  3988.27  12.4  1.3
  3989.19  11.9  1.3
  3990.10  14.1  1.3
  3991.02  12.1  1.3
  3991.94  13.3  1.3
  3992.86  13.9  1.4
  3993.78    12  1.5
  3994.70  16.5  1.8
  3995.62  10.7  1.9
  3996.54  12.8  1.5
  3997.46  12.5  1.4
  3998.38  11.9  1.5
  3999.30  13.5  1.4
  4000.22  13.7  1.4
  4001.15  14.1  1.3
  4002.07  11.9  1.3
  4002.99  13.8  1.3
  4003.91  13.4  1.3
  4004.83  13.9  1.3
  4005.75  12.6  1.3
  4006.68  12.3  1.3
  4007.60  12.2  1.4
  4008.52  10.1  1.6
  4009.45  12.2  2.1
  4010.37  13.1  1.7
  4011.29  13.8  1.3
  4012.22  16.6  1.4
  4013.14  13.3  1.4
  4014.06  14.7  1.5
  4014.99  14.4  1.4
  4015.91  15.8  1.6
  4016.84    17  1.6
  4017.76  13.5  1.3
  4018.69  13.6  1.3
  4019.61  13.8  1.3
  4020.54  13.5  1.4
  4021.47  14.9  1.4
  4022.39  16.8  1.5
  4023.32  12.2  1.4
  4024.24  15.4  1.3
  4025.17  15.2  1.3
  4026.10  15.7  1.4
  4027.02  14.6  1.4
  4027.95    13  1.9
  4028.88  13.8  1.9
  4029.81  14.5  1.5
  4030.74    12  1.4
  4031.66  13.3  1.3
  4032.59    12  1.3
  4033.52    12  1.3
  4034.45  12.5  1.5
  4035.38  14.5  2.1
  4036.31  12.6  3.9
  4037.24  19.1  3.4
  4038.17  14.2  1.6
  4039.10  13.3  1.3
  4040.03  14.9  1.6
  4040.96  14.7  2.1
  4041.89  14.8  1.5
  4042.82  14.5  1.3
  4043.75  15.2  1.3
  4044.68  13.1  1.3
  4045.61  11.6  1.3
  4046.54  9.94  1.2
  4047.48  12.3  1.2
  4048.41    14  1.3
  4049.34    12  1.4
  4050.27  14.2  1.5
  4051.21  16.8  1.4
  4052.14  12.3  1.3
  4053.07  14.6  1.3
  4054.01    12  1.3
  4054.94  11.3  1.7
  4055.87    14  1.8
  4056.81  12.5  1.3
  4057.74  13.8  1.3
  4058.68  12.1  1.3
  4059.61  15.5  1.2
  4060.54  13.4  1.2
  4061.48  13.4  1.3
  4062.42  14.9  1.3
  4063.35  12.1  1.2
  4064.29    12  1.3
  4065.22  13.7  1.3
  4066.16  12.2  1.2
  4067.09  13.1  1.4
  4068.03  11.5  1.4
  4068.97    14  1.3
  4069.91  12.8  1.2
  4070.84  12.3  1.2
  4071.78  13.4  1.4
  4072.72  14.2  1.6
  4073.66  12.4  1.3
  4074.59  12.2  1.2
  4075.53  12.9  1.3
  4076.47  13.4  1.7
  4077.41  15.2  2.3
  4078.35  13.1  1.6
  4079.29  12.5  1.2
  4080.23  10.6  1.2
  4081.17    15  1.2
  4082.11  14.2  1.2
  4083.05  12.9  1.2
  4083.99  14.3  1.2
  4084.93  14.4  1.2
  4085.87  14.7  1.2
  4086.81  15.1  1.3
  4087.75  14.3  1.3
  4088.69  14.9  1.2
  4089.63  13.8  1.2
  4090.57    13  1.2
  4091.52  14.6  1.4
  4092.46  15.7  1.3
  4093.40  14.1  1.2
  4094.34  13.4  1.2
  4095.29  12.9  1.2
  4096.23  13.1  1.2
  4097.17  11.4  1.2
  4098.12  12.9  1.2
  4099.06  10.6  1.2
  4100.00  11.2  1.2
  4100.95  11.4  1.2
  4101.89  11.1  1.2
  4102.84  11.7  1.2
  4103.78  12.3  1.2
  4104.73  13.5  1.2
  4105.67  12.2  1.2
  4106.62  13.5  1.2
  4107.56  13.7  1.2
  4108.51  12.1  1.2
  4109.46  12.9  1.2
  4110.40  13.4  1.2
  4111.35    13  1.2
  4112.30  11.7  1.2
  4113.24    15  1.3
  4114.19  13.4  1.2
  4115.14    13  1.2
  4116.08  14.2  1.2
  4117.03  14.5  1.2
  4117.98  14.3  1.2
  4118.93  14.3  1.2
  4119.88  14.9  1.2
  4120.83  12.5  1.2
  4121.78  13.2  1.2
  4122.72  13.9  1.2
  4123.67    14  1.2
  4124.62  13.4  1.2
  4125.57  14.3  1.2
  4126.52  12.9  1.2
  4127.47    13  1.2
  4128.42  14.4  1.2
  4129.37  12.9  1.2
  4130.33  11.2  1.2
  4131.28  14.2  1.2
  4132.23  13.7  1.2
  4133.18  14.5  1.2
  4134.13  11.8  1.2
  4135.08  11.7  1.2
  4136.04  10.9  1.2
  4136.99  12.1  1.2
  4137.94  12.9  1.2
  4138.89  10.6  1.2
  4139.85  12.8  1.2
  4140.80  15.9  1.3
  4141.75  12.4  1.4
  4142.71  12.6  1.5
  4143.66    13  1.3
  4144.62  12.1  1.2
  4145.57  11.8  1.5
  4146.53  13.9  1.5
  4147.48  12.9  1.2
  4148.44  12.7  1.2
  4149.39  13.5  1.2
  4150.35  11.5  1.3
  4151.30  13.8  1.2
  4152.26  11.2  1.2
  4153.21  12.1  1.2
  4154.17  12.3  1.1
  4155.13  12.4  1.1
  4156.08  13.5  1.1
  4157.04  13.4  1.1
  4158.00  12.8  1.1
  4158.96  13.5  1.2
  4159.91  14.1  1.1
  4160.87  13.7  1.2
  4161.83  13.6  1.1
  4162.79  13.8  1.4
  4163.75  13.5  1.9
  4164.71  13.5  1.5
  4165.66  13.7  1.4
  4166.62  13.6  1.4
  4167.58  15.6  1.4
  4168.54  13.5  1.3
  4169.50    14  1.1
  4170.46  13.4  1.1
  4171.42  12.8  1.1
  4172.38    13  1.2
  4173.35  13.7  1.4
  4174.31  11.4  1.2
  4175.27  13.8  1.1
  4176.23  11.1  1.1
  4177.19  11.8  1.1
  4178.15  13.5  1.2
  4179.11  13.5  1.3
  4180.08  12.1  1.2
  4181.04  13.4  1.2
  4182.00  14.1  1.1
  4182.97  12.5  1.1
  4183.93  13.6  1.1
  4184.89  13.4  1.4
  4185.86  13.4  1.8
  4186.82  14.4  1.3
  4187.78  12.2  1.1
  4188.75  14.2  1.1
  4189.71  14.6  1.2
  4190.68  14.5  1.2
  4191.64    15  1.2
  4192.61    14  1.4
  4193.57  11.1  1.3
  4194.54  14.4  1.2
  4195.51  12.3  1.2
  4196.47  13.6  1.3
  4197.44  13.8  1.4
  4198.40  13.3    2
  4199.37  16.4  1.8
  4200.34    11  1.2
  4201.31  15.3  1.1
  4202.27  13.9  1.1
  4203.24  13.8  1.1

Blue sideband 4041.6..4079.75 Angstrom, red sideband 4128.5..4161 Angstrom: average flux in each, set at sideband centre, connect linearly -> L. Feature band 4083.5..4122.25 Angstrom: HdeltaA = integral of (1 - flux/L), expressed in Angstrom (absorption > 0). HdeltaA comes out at -1.0 Angstrom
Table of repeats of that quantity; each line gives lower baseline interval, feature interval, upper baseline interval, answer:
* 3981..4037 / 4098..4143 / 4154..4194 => 1.3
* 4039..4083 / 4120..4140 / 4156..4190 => 0.6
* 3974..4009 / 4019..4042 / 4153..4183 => -3.3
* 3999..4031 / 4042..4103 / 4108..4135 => 1.9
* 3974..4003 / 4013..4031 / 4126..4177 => -3.2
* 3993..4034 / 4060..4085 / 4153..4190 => 0.6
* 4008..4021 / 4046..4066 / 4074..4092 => 1.0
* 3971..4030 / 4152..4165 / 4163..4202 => 0.2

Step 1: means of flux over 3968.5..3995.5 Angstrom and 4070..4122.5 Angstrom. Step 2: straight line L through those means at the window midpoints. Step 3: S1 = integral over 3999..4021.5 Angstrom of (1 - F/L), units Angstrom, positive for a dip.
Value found -4.83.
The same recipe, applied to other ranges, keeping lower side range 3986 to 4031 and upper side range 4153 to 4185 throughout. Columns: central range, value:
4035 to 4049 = -0.4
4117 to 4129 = -0.4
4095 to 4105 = 1.1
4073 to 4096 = -0.5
